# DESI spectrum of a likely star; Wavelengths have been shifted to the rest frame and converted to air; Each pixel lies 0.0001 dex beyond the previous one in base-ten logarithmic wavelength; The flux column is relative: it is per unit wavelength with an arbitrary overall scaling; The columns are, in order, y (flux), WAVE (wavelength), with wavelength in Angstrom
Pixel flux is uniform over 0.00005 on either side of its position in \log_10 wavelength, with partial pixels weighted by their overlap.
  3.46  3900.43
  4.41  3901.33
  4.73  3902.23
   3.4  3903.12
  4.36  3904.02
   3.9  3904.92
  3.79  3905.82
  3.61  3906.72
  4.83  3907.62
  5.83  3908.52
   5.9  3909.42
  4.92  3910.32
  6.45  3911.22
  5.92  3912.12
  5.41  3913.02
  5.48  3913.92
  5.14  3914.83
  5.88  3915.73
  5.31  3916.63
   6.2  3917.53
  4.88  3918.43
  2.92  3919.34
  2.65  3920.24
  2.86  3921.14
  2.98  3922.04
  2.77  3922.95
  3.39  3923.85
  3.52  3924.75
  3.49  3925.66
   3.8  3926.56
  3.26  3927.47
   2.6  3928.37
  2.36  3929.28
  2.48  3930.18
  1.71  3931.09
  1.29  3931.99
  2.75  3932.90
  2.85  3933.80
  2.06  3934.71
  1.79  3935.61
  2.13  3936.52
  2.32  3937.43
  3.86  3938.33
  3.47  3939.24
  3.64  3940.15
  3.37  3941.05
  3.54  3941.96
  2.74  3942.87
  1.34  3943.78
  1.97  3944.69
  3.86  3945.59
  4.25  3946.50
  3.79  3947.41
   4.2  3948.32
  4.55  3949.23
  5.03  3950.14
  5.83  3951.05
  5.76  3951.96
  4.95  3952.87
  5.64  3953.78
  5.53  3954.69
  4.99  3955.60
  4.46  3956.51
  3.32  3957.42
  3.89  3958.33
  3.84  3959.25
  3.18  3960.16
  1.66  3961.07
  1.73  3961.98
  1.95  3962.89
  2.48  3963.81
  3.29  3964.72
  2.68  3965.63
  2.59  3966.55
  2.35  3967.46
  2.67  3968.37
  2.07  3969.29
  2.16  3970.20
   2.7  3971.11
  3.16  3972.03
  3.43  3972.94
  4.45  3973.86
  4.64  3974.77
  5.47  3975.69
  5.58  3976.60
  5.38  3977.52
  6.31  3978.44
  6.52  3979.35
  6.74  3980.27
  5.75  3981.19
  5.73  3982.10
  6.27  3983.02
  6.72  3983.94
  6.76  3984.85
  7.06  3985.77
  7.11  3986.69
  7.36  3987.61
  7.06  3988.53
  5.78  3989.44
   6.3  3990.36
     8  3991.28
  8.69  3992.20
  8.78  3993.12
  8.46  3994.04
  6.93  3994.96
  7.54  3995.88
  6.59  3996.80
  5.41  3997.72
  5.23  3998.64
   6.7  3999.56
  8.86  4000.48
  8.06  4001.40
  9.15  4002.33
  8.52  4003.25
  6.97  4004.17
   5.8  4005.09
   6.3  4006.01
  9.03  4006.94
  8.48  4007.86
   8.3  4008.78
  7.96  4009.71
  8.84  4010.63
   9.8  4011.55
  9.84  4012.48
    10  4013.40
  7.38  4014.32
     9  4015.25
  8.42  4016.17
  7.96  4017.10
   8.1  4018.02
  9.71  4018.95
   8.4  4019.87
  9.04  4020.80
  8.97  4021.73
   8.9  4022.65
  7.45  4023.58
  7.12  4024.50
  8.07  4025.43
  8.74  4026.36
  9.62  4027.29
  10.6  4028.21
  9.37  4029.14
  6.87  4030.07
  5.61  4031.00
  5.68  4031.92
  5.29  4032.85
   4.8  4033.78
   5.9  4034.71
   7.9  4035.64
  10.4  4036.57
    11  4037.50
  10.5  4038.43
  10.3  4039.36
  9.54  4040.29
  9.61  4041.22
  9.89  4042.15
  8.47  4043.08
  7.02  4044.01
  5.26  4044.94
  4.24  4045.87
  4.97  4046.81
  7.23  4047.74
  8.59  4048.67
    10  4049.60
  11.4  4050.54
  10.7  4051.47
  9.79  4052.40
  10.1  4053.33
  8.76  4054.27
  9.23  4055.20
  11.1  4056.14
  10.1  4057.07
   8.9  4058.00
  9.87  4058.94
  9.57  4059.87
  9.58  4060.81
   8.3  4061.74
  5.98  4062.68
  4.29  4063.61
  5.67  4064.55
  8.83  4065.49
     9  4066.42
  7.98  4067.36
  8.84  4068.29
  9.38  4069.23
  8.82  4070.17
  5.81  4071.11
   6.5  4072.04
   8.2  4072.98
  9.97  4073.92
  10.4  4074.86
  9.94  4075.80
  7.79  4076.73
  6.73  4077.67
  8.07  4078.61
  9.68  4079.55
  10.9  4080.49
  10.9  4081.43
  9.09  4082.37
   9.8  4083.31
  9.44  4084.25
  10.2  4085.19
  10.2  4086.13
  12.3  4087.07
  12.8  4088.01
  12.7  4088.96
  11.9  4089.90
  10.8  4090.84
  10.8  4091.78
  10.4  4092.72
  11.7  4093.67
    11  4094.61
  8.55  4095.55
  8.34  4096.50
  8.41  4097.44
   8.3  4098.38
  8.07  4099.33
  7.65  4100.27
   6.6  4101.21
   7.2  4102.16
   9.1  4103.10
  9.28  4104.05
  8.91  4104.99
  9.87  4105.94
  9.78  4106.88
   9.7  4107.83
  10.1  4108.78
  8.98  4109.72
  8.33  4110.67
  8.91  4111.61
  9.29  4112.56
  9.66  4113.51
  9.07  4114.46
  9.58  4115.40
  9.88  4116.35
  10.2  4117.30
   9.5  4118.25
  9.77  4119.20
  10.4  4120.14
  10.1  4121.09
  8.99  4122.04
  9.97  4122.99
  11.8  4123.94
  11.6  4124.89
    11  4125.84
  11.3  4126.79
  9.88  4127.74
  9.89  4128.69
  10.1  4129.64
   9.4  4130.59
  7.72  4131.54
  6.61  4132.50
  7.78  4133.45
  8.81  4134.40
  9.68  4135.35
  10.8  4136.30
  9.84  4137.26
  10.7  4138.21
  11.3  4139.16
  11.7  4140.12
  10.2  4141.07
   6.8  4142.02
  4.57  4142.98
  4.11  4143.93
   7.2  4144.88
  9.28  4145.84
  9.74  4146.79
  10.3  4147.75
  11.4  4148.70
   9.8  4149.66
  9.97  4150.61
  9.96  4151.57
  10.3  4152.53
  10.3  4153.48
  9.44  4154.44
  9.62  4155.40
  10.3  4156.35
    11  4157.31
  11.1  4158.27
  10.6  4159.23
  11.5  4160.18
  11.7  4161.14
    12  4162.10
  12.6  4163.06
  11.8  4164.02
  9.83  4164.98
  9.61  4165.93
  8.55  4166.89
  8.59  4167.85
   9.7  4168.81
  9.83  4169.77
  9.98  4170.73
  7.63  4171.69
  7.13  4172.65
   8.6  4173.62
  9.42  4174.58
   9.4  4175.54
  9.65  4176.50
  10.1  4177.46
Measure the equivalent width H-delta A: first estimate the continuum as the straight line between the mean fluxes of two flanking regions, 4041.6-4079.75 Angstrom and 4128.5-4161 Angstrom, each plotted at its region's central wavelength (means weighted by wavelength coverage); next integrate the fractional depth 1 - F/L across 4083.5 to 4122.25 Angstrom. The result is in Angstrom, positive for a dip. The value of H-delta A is -3.2 Angstrom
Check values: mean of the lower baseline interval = 8.41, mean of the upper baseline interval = 9.49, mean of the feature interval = 9.68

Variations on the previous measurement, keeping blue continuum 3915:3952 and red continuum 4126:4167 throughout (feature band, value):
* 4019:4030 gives -4.69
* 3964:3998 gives -4.30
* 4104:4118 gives -1.19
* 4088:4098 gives -2.94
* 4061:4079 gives -1.11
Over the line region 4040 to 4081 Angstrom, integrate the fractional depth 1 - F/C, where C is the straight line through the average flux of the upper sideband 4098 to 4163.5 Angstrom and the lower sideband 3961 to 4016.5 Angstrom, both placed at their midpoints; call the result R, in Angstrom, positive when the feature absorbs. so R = -3.27 Angstrom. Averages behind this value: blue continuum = 6.18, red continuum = 9.58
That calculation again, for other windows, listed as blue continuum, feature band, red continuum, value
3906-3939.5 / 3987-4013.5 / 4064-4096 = -4.4 Angstrom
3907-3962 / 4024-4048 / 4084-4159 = -3.0 Angstrom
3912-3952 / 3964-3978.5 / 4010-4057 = 5.1 Angstrom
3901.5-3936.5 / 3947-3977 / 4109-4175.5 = 7.2 Angstrom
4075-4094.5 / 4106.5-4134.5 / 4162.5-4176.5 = 1.0 Angstrom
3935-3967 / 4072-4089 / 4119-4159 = -4.5 Angstrom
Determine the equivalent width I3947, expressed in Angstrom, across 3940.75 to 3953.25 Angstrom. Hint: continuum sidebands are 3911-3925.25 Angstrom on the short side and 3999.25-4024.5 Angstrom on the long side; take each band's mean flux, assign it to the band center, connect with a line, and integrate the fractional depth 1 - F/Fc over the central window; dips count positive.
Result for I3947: 3.8 Angstrom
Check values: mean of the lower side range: 4.45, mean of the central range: 3.94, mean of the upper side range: 8.36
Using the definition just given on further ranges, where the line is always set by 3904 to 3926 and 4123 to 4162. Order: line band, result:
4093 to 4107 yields -0.1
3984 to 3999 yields -1.9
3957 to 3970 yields 6.8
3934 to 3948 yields 5.9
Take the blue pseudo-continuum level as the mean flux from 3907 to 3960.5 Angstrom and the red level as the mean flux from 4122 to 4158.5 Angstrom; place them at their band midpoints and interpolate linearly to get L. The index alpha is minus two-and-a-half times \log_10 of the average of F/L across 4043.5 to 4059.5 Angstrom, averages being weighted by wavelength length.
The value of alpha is -0.21 mag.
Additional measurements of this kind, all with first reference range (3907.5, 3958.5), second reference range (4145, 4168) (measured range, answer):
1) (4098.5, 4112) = 0.018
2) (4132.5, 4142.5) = 0.023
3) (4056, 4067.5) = -0.099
